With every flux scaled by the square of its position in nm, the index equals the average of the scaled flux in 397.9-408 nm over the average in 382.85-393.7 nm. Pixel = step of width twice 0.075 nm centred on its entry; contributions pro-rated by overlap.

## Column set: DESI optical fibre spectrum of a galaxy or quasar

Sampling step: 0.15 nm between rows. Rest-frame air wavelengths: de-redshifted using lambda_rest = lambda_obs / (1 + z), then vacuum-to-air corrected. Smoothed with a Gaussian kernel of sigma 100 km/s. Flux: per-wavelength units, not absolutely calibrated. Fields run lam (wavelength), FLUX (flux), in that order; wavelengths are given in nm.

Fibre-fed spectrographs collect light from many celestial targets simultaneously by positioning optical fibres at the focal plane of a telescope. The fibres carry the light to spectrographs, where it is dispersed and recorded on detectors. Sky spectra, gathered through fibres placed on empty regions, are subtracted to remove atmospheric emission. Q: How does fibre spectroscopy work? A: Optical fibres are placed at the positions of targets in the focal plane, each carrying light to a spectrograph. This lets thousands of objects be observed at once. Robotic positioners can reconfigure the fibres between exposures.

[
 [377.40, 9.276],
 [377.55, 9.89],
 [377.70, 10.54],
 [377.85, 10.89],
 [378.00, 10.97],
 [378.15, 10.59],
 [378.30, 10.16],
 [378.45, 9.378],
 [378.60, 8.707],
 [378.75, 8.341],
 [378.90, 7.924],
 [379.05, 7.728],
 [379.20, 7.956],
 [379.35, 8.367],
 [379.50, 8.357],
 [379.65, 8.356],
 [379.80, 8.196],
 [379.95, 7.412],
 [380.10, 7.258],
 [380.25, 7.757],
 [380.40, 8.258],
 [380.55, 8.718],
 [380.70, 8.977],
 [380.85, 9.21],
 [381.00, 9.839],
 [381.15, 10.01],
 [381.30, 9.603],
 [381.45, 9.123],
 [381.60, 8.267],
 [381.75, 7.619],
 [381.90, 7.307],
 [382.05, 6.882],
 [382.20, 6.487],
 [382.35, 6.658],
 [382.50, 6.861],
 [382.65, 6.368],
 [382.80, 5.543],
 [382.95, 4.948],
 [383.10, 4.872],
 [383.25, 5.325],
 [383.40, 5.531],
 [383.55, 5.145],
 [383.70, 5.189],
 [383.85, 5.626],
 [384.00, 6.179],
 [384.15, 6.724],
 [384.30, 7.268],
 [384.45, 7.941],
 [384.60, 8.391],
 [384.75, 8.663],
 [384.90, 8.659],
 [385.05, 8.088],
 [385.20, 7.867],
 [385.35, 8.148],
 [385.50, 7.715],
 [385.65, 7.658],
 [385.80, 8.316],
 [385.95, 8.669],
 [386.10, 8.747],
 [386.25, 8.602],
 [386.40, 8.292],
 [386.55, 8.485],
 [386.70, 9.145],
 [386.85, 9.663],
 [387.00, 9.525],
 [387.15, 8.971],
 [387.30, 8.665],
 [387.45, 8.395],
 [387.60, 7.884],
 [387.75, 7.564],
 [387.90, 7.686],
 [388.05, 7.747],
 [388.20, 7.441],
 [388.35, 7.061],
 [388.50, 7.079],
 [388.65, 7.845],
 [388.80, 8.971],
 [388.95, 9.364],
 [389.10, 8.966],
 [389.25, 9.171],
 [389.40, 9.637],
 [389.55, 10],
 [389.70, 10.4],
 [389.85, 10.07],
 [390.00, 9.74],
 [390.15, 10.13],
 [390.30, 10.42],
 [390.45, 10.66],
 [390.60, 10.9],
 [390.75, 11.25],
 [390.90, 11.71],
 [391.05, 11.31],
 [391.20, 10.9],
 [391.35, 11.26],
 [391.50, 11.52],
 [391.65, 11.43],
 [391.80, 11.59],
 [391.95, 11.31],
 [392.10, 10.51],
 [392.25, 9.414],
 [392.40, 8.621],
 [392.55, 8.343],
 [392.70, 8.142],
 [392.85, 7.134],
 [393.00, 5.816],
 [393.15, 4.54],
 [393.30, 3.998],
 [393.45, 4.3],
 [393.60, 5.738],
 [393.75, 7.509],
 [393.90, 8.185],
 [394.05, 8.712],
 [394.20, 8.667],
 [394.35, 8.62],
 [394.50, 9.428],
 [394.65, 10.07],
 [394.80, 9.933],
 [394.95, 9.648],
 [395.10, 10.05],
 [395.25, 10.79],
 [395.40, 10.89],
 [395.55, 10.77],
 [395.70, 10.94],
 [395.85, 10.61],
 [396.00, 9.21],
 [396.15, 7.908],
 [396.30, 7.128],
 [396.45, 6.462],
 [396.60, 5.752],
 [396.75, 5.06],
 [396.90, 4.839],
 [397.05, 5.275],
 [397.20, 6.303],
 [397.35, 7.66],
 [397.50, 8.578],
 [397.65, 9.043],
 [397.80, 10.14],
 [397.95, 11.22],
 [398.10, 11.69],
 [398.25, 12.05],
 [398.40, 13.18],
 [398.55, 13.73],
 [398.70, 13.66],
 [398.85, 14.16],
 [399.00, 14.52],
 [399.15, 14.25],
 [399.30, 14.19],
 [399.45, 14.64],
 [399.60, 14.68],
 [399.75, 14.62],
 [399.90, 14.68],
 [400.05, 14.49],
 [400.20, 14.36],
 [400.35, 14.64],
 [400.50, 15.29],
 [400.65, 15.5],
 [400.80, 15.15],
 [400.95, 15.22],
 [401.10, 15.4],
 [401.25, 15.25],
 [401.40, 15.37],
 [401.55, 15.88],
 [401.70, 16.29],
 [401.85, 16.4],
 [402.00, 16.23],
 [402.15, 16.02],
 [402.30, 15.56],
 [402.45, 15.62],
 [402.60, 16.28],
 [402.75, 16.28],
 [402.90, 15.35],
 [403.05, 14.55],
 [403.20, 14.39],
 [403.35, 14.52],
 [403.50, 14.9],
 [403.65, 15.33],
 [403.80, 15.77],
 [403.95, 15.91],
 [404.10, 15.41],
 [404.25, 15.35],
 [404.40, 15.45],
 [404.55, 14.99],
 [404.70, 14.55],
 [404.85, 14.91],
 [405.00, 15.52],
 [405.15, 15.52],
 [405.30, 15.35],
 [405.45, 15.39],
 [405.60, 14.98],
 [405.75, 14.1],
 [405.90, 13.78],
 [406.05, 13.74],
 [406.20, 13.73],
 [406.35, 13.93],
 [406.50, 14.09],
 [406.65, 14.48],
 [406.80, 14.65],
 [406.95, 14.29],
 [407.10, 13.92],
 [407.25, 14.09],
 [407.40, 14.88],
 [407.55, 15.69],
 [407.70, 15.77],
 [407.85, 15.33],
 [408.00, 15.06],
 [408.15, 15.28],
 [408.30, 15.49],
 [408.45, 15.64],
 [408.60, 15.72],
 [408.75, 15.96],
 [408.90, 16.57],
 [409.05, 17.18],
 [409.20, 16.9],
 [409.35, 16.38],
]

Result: 1.9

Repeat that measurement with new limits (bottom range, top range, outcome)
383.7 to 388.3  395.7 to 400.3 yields 1.43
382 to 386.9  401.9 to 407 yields 2.30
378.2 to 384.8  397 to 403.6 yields 2.01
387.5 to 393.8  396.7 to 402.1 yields 1.52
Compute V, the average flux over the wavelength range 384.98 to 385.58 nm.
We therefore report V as 7.95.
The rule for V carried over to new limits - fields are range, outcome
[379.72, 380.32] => 7.66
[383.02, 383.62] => 5.22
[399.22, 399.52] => 14.4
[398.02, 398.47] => 12.3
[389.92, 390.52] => 10.2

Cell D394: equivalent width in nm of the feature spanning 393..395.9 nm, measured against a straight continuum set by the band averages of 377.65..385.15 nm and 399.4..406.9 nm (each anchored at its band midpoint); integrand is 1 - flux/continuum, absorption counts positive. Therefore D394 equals 0.89 nm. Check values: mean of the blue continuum 7.85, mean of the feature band 8.51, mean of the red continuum 15.1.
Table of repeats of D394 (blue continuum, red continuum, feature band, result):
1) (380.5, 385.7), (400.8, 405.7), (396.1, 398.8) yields 0.87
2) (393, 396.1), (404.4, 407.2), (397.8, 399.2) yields -0.30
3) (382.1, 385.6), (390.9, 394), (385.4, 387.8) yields -0.39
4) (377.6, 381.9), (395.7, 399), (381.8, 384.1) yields 0.77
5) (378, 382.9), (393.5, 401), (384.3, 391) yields 0.33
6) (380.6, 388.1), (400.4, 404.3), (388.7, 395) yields 0.93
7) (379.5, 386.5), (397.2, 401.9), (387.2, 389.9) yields 0.30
